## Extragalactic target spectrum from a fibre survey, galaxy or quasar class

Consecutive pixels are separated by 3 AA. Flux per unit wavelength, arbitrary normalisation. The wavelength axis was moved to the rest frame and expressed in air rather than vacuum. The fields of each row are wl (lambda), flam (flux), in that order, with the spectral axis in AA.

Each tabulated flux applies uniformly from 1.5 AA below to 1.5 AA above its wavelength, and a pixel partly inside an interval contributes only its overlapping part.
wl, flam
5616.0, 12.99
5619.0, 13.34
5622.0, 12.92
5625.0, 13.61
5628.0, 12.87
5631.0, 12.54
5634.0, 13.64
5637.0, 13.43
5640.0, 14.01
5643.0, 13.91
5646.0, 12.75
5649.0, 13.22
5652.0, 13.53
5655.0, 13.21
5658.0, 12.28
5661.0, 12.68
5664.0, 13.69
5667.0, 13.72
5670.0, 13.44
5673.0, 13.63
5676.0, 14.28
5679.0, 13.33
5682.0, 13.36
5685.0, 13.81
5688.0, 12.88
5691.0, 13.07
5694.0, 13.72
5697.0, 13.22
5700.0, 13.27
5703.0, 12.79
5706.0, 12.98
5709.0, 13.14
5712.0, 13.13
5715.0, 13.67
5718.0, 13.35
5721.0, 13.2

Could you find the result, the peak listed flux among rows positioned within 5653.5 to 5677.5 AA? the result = 14.28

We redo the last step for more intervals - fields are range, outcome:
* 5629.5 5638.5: 13.64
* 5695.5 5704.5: 13.27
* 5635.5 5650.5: 14.01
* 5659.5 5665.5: 13.69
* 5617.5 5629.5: 13.61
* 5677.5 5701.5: 13.81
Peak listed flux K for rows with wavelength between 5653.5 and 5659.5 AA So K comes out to 13.21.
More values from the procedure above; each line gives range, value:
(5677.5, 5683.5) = 13.36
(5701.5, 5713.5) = 13.14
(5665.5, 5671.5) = 13.72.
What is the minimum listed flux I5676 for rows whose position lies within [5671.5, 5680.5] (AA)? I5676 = 13.33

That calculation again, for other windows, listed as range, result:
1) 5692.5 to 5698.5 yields 13.22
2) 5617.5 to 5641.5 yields 12.54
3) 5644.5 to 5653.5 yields 12.75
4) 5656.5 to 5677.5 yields 12.28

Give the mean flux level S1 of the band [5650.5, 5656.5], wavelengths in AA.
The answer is 13.4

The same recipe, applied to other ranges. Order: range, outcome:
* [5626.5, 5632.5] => 12.7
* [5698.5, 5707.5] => 13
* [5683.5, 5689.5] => 13.3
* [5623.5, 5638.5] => 13.2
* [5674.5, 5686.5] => 13.7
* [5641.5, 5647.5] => 13.3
